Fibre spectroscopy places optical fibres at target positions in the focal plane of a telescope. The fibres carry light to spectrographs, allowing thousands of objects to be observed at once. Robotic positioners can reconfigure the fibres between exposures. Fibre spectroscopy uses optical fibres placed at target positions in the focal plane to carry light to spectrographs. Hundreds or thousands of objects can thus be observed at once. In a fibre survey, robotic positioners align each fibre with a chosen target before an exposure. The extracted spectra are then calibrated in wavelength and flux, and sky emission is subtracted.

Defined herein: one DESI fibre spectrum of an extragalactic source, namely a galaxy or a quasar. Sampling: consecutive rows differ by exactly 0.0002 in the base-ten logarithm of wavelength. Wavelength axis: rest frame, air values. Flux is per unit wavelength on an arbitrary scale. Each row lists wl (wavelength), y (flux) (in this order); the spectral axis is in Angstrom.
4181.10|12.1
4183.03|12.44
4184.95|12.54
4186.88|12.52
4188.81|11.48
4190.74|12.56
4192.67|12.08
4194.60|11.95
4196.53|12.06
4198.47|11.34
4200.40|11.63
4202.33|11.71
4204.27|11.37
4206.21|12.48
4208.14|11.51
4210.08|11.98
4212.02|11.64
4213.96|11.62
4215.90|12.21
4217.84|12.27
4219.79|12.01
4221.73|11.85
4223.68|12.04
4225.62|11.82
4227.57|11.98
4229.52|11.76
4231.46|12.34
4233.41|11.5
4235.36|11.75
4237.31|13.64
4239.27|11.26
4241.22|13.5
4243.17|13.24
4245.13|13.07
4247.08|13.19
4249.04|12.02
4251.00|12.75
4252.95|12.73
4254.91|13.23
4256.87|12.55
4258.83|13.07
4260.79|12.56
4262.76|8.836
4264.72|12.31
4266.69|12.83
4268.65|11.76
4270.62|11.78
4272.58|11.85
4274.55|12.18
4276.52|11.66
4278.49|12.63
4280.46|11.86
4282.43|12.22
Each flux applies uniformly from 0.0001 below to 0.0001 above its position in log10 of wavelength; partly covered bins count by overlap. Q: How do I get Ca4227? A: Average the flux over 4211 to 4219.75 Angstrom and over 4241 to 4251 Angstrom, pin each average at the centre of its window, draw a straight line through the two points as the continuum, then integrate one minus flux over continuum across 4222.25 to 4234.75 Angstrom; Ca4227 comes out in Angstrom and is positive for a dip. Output 0.5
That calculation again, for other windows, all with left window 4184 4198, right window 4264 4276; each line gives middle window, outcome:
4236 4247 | -0.7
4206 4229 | 0.4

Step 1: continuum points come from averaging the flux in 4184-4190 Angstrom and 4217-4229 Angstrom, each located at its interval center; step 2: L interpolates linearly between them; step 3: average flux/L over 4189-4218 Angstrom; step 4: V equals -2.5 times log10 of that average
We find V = 0.019 mag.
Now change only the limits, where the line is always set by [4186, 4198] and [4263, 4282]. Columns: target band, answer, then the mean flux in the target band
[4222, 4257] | -0.04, 12.5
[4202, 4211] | 0.02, 11.8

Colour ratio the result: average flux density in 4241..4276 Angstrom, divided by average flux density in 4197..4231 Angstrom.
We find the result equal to 1.04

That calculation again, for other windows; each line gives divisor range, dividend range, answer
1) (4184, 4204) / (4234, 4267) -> 1.04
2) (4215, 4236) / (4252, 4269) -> 1.02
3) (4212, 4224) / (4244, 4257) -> 1.07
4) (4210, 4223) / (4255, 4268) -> 1.01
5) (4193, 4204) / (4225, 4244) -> 1.05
